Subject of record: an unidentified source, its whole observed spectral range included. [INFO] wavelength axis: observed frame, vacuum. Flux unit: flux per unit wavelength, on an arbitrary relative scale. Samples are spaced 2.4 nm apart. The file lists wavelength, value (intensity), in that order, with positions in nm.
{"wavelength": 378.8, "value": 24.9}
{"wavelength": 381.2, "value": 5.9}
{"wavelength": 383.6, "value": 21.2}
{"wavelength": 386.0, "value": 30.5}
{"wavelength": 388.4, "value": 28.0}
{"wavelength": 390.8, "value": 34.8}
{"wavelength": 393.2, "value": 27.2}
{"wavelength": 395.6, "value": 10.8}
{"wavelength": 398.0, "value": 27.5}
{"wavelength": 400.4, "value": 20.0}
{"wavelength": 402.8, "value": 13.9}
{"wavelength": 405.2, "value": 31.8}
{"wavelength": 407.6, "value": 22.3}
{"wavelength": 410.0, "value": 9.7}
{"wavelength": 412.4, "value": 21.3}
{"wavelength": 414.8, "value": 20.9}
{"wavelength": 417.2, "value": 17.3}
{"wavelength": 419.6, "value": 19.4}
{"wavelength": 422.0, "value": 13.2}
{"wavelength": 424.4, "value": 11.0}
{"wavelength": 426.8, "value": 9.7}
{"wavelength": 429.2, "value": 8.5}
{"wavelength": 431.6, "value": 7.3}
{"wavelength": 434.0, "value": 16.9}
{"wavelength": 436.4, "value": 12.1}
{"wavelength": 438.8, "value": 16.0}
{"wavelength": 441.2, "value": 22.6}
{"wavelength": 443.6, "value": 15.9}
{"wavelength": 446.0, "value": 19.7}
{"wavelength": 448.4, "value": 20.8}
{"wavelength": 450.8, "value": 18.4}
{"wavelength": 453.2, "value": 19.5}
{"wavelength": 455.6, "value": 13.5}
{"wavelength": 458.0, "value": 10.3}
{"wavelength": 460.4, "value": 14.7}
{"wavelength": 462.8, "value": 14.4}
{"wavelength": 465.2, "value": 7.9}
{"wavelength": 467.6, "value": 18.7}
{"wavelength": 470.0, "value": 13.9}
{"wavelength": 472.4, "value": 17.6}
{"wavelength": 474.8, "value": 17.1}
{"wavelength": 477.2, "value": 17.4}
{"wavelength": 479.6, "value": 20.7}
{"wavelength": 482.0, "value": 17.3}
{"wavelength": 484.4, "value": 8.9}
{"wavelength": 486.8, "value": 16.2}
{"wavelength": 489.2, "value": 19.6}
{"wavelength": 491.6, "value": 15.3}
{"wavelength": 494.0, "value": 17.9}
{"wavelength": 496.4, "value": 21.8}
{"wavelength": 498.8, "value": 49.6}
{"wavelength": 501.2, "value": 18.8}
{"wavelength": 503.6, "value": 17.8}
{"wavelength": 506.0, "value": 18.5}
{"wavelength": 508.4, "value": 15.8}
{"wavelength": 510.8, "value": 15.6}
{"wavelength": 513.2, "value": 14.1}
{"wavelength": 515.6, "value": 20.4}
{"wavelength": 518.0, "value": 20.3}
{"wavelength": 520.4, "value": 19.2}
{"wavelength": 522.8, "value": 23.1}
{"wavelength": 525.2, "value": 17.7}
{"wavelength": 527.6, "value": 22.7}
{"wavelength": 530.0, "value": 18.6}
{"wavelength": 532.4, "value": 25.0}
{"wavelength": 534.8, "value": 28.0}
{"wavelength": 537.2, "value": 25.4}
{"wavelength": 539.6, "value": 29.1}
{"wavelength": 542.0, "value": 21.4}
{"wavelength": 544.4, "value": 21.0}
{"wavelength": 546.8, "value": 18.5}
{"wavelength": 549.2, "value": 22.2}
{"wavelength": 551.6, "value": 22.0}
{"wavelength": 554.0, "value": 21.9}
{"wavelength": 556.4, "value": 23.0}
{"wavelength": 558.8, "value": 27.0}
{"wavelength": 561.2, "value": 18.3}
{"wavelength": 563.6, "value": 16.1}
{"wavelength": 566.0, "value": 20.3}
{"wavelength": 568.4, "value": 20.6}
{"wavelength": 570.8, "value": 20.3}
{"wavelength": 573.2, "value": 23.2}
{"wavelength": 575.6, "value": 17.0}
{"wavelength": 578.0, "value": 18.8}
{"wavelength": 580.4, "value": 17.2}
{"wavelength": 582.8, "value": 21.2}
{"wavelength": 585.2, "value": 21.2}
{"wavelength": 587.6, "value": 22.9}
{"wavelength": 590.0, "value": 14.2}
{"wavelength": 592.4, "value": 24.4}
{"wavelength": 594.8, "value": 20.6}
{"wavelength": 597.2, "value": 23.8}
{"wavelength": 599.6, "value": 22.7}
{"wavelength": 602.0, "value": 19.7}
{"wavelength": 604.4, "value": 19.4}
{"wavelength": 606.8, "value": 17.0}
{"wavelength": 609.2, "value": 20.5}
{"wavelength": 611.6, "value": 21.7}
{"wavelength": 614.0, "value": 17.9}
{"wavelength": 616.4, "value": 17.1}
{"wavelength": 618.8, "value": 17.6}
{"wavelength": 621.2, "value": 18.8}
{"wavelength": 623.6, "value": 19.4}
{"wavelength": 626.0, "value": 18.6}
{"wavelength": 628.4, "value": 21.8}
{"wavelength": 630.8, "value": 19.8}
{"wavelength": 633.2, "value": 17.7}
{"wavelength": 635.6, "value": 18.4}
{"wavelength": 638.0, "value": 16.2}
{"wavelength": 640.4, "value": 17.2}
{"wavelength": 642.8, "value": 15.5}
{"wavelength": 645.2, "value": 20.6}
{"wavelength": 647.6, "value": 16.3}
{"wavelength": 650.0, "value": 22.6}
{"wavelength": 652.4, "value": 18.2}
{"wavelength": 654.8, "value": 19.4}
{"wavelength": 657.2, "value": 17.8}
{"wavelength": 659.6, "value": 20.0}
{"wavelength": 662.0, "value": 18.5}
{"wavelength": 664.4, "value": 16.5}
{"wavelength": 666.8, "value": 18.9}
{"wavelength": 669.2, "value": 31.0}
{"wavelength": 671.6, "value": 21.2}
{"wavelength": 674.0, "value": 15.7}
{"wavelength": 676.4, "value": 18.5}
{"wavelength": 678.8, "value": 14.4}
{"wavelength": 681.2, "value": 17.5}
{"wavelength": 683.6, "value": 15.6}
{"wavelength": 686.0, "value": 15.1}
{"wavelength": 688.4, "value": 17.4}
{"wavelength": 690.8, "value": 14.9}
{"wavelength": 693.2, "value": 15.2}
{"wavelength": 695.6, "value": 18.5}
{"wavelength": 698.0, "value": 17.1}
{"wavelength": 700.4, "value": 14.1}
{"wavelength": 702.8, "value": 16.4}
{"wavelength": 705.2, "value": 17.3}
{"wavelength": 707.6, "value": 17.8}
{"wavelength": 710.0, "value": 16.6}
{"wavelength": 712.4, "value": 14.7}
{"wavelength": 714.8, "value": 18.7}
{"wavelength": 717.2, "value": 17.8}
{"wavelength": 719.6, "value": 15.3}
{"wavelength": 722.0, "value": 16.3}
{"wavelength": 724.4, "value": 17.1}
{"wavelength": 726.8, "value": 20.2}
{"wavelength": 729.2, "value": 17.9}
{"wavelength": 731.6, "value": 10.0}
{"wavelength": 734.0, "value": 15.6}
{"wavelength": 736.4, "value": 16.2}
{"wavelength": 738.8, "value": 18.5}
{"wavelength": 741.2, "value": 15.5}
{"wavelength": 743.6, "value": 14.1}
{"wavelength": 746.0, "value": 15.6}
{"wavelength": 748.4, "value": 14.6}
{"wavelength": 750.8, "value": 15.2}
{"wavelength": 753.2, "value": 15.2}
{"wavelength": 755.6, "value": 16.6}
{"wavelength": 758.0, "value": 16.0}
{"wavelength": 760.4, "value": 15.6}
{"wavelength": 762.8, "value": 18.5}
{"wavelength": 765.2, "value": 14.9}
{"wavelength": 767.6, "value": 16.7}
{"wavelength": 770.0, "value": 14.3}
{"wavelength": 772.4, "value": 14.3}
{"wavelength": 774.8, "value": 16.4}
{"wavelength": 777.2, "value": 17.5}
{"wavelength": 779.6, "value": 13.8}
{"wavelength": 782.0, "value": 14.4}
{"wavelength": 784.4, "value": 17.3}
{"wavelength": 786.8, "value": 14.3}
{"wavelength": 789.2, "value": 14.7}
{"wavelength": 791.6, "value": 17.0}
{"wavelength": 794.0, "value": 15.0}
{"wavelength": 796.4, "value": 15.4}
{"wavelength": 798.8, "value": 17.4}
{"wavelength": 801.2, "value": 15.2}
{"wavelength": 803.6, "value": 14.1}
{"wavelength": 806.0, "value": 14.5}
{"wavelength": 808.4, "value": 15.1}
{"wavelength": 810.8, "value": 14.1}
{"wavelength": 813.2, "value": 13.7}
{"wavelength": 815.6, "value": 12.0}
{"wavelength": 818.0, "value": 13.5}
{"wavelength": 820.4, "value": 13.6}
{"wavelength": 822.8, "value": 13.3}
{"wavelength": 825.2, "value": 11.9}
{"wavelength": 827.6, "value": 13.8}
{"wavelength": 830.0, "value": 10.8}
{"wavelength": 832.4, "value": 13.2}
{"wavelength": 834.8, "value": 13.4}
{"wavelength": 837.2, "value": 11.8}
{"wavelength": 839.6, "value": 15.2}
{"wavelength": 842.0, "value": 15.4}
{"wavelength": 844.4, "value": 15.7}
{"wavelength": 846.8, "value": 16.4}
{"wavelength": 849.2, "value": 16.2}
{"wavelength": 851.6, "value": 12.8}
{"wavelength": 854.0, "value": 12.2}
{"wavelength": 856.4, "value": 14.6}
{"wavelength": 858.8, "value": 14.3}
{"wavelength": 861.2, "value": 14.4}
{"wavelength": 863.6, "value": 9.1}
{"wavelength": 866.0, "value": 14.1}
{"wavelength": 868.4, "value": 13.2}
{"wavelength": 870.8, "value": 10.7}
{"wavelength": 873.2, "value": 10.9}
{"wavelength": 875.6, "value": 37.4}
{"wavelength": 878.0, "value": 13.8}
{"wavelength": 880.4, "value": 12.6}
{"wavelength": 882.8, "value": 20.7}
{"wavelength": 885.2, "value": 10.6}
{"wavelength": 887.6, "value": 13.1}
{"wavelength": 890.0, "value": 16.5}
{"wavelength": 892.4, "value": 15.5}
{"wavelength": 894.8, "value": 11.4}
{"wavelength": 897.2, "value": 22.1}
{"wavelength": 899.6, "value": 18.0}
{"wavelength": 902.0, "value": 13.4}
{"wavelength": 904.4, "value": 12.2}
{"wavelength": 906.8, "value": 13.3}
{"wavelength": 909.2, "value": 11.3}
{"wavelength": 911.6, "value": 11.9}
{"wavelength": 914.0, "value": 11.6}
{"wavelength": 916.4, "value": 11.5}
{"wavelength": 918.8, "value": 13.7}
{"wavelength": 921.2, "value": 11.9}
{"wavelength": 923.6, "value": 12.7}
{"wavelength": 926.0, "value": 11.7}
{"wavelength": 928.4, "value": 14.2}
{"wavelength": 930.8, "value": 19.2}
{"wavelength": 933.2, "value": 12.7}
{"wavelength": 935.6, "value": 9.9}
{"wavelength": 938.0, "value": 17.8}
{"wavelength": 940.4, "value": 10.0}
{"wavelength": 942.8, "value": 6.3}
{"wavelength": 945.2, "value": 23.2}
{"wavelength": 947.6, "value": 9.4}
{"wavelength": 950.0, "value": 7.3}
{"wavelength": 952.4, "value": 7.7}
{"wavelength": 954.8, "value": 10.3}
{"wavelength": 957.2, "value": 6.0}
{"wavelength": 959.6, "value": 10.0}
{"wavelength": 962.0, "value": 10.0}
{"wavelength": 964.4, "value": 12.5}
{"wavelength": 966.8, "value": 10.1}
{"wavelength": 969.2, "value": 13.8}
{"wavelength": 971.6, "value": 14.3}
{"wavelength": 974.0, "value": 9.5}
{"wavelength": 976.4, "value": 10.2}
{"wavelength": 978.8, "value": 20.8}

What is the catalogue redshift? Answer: 0.335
